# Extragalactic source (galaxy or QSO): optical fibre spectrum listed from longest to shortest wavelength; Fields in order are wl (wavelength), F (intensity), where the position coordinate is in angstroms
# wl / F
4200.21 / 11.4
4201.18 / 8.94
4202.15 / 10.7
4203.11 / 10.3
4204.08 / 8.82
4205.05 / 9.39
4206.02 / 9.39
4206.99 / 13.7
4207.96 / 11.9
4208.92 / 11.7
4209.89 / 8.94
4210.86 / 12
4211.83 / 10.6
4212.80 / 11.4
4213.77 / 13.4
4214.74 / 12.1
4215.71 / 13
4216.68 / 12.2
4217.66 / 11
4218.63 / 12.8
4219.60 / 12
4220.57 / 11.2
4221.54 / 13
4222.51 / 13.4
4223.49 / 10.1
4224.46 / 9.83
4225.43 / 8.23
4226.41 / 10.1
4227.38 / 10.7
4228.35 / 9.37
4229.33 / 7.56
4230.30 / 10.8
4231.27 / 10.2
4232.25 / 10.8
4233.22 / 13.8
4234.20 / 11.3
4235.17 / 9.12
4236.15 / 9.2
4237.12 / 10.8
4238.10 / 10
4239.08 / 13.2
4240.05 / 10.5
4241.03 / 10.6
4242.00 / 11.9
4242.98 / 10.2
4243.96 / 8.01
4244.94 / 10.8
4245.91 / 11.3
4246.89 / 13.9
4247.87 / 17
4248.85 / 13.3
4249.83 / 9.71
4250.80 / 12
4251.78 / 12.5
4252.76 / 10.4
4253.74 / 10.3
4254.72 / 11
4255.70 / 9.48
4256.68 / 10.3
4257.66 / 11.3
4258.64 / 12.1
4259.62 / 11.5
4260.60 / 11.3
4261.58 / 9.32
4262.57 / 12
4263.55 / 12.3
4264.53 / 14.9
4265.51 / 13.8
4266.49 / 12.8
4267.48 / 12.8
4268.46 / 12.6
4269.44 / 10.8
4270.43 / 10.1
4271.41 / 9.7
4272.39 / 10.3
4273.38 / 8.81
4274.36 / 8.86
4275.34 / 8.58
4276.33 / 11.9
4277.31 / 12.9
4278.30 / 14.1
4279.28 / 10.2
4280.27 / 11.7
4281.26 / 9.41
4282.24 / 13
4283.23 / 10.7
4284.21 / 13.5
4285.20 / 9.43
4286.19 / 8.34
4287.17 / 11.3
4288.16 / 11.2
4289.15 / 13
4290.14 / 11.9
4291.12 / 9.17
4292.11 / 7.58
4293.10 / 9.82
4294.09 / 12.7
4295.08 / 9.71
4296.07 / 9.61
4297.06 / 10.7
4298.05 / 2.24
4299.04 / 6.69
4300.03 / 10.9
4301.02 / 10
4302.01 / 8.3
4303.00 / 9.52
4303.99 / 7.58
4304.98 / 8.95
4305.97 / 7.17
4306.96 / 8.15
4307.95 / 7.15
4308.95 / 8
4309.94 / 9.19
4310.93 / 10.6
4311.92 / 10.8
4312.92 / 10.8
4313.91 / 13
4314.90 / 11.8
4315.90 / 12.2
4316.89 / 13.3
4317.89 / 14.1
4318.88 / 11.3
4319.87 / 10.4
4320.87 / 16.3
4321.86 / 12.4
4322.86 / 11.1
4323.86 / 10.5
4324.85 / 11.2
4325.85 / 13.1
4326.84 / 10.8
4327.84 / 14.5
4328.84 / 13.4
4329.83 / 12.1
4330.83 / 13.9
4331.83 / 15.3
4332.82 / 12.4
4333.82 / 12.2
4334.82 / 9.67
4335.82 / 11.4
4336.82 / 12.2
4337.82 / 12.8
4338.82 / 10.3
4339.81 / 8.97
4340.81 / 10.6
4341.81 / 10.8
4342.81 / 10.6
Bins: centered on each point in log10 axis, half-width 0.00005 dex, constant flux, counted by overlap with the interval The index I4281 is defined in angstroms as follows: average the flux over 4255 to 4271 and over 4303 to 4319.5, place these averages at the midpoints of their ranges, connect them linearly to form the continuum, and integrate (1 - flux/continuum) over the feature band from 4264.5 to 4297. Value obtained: 0.5 angstroms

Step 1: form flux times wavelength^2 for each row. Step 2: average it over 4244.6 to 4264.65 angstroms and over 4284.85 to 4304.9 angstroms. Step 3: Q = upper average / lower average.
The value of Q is 0.82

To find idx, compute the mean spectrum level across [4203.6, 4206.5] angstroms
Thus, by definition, 9.19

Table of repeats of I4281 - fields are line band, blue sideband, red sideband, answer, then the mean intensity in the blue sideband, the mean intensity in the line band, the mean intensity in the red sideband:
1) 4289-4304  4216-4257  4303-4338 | 2.63 angstroms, 11.1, 9.31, 11.4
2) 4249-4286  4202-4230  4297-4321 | -3.15 angstroms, 11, 11.2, 9.86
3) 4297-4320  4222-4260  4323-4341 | 4.01 angstroms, 10.9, 9.68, 12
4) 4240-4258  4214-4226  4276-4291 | 0.34 angstroms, 11.6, 11.3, 11.4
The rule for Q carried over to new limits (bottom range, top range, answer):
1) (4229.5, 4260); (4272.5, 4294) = 0.98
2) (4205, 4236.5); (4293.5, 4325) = 0.96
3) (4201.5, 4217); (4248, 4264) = 1.03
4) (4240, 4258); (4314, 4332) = 1.15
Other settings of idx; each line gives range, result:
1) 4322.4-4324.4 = 10.8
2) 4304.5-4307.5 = 8.08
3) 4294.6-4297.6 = 9.89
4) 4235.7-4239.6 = 10.8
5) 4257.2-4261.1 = 11.6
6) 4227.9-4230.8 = 9.25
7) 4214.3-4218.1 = 12.1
